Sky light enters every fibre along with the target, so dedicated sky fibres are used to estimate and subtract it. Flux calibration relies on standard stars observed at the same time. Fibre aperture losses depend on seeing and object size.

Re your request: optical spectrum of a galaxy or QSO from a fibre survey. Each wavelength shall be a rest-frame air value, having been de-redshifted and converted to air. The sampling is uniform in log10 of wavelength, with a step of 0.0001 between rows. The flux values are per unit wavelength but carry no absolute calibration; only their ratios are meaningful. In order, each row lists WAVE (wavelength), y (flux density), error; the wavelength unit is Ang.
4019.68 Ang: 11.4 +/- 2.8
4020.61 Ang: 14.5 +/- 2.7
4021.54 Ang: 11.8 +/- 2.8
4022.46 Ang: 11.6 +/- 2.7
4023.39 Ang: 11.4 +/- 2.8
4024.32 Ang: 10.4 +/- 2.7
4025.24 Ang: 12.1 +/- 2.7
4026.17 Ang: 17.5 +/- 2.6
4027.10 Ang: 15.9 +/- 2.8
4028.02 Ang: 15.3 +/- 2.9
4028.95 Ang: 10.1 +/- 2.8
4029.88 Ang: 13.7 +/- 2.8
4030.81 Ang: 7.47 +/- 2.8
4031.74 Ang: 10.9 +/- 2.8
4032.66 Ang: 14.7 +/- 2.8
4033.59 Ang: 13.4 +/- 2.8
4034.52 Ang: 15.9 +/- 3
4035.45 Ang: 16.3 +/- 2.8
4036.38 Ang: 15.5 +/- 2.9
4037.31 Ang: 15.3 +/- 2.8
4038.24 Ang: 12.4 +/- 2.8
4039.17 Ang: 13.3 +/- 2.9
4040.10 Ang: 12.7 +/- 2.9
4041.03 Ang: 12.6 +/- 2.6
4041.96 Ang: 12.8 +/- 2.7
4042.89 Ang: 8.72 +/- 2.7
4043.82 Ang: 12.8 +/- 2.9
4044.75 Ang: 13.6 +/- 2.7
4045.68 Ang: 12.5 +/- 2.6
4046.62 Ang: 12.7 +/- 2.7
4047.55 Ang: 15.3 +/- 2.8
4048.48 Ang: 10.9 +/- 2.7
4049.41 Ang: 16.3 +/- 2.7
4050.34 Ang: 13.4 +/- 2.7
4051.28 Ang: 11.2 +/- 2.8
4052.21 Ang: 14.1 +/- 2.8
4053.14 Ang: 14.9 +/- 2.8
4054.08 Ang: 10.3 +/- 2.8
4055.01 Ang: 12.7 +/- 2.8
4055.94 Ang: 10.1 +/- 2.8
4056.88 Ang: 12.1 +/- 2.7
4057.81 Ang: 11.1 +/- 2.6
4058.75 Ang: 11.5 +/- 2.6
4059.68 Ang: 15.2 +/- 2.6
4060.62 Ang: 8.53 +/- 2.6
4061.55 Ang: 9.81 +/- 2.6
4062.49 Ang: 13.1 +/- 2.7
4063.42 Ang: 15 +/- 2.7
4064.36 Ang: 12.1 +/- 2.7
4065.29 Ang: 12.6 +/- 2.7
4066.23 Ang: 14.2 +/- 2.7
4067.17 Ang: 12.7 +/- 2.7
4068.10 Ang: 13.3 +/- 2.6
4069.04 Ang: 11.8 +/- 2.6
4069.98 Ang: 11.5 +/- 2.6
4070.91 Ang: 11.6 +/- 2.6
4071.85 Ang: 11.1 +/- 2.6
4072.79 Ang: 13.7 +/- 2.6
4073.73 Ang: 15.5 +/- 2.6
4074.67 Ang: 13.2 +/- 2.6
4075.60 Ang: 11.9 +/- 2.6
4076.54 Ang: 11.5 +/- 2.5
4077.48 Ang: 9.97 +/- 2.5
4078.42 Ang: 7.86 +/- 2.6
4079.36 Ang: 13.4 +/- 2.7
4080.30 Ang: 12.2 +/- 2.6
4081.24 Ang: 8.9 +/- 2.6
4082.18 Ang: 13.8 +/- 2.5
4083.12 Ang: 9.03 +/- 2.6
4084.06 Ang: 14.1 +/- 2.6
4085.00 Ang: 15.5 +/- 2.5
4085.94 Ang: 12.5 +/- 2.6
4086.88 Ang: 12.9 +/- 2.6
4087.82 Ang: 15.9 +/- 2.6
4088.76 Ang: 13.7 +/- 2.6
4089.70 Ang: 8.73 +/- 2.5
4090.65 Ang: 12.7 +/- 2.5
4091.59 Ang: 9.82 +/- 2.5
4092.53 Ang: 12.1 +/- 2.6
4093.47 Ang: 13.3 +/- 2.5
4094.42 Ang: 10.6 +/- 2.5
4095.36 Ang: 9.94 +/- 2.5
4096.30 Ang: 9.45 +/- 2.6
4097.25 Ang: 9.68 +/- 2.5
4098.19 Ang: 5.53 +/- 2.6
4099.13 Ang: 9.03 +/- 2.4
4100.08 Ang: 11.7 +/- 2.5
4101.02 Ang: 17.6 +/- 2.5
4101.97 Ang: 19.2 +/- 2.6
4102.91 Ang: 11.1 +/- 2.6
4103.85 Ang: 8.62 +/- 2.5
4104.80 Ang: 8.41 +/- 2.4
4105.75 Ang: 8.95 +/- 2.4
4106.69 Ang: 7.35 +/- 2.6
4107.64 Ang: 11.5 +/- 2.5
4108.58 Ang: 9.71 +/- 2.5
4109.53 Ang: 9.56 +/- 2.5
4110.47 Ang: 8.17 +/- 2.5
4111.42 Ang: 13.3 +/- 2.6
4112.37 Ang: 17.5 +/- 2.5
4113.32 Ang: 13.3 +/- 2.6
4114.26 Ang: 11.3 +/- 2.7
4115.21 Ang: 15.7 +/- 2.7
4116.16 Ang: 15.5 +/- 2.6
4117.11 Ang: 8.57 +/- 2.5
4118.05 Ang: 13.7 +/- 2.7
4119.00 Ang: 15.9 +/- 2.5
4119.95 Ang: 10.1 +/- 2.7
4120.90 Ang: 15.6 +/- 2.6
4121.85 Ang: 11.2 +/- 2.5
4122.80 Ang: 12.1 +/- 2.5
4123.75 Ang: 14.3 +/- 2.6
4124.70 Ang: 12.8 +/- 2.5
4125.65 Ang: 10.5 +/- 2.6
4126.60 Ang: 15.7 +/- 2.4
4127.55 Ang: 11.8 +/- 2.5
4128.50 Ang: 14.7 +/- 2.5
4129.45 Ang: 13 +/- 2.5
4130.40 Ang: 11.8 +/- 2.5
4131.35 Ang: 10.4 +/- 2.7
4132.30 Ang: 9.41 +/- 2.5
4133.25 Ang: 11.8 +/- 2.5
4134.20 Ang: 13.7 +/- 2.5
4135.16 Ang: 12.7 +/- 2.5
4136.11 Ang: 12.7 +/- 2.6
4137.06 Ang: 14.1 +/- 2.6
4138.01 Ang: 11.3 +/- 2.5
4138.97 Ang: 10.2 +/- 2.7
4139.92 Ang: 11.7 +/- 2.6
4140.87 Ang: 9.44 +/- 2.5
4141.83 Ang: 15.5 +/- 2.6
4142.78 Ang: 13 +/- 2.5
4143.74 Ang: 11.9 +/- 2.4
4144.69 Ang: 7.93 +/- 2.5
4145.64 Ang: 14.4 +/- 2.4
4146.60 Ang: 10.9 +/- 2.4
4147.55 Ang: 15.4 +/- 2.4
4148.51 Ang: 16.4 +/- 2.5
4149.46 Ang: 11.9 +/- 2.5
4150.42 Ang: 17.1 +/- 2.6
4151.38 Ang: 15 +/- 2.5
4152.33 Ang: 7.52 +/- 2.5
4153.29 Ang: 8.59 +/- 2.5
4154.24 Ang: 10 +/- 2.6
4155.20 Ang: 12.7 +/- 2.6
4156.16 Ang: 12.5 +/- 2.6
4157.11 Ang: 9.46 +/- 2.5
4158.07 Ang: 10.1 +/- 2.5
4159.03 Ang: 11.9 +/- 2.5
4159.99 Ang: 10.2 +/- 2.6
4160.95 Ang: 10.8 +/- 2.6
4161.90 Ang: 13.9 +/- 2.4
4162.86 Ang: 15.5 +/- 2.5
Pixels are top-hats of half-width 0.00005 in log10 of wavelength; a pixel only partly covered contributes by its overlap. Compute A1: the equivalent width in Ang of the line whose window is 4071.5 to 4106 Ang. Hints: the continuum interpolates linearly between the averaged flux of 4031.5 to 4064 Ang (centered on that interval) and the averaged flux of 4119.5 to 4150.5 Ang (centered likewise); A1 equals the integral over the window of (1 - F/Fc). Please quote 2.7 Ang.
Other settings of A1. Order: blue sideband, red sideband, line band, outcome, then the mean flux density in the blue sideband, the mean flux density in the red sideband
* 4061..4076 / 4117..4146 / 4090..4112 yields 3.07 Ang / 12.7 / 12.4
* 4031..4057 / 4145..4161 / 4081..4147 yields 2.19 Ang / 13.1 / 12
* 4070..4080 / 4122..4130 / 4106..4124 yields 0.75 Ang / 12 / 13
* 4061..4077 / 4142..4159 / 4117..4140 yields -0.41 Ang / 12.6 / 12.1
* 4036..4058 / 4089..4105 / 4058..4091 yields -1.21 Ang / 12.8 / 11.1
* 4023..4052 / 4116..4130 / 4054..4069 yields 1.04 Ang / 13.1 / 13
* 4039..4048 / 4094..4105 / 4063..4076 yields -1.08 Ang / 12.7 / 11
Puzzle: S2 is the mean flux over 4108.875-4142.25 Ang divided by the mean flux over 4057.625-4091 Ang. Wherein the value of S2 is 1.02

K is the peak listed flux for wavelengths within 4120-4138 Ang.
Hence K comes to 15.7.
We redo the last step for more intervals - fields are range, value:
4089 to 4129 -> 19.2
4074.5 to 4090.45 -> 15.9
